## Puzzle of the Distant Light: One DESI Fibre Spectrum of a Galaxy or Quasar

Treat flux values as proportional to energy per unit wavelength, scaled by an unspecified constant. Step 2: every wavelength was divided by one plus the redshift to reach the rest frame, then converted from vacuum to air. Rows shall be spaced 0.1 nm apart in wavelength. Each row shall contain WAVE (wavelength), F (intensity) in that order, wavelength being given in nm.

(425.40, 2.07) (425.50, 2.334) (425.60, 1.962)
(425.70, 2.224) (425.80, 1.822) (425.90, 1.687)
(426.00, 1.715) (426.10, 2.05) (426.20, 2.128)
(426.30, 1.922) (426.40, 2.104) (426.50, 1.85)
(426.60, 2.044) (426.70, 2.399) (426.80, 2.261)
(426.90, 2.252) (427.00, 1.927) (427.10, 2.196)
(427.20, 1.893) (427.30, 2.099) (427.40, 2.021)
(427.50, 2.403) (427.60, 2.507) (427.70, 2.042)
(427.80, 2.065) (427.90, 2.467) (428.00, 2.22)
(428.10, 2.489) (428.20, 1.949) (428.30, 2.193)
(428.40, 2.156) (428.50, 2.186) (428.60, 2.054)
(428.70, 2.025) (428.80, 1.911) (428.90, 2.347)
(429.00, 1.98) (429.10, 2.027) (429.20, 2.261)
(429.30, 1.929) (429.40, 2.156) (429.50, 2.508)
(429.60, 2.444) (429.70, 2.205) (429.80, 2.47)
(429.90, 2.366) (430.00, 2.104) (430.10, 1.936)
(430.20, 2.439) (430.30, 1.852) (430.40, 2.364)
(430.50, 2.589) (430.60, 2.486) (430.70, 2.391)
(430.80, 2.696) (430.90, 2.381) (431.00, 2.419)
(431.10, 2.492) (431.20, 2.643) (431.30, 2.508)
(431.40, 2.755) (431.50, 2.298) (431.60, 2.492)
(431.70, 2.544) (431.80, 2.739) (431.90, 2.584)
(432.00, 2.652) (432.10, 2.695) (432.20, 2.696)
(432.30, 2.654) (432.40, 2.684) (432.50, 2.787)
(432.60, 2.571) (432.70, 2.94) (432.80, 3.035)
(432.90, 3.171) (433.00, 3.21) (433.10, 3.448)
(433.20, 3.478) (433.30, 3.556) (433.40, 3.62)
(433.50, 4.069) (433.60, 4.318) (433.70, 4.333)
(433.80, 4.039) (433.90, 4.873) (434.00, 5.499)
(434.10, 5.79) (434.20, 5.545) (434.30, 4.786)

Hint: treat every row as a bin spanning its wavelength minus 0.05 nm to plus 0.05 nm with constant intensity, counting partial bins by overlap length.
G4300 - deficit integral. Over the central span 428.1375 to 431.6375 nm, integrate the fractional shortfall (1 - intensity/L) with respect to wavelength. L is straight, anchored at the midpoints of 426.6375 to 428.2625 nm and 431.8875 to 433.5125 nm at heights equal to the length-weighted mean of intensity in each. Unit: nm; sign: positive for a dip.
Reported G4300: 0.41 nm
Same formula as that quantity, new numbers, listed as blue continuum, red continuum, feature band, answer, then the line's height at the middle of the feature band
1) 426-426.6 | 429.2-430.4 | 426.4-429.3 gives -0.07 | 2.09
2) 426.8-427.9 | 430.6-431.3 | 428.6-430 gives 0.09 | 2.35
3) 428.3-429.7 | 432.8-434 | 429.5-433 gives 0.54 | 3.03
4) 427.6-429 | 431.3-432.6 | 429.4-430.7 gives 0.04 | 2.39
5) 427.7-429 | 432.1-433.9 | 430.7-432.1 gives 0.18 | 2.94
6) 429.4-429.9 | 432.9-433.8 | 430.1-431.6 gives 0.20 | 2.82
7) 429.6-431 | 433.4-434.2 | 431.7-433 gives 0.33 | 3.71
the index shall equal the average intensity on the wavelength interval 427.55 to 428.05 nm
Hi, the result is 2.26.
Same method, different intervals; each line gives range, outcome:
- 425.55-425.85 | 2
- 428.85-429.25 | 2.15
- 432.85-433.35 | 3.37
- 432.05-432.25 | 2.7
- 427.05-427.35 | 2.06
